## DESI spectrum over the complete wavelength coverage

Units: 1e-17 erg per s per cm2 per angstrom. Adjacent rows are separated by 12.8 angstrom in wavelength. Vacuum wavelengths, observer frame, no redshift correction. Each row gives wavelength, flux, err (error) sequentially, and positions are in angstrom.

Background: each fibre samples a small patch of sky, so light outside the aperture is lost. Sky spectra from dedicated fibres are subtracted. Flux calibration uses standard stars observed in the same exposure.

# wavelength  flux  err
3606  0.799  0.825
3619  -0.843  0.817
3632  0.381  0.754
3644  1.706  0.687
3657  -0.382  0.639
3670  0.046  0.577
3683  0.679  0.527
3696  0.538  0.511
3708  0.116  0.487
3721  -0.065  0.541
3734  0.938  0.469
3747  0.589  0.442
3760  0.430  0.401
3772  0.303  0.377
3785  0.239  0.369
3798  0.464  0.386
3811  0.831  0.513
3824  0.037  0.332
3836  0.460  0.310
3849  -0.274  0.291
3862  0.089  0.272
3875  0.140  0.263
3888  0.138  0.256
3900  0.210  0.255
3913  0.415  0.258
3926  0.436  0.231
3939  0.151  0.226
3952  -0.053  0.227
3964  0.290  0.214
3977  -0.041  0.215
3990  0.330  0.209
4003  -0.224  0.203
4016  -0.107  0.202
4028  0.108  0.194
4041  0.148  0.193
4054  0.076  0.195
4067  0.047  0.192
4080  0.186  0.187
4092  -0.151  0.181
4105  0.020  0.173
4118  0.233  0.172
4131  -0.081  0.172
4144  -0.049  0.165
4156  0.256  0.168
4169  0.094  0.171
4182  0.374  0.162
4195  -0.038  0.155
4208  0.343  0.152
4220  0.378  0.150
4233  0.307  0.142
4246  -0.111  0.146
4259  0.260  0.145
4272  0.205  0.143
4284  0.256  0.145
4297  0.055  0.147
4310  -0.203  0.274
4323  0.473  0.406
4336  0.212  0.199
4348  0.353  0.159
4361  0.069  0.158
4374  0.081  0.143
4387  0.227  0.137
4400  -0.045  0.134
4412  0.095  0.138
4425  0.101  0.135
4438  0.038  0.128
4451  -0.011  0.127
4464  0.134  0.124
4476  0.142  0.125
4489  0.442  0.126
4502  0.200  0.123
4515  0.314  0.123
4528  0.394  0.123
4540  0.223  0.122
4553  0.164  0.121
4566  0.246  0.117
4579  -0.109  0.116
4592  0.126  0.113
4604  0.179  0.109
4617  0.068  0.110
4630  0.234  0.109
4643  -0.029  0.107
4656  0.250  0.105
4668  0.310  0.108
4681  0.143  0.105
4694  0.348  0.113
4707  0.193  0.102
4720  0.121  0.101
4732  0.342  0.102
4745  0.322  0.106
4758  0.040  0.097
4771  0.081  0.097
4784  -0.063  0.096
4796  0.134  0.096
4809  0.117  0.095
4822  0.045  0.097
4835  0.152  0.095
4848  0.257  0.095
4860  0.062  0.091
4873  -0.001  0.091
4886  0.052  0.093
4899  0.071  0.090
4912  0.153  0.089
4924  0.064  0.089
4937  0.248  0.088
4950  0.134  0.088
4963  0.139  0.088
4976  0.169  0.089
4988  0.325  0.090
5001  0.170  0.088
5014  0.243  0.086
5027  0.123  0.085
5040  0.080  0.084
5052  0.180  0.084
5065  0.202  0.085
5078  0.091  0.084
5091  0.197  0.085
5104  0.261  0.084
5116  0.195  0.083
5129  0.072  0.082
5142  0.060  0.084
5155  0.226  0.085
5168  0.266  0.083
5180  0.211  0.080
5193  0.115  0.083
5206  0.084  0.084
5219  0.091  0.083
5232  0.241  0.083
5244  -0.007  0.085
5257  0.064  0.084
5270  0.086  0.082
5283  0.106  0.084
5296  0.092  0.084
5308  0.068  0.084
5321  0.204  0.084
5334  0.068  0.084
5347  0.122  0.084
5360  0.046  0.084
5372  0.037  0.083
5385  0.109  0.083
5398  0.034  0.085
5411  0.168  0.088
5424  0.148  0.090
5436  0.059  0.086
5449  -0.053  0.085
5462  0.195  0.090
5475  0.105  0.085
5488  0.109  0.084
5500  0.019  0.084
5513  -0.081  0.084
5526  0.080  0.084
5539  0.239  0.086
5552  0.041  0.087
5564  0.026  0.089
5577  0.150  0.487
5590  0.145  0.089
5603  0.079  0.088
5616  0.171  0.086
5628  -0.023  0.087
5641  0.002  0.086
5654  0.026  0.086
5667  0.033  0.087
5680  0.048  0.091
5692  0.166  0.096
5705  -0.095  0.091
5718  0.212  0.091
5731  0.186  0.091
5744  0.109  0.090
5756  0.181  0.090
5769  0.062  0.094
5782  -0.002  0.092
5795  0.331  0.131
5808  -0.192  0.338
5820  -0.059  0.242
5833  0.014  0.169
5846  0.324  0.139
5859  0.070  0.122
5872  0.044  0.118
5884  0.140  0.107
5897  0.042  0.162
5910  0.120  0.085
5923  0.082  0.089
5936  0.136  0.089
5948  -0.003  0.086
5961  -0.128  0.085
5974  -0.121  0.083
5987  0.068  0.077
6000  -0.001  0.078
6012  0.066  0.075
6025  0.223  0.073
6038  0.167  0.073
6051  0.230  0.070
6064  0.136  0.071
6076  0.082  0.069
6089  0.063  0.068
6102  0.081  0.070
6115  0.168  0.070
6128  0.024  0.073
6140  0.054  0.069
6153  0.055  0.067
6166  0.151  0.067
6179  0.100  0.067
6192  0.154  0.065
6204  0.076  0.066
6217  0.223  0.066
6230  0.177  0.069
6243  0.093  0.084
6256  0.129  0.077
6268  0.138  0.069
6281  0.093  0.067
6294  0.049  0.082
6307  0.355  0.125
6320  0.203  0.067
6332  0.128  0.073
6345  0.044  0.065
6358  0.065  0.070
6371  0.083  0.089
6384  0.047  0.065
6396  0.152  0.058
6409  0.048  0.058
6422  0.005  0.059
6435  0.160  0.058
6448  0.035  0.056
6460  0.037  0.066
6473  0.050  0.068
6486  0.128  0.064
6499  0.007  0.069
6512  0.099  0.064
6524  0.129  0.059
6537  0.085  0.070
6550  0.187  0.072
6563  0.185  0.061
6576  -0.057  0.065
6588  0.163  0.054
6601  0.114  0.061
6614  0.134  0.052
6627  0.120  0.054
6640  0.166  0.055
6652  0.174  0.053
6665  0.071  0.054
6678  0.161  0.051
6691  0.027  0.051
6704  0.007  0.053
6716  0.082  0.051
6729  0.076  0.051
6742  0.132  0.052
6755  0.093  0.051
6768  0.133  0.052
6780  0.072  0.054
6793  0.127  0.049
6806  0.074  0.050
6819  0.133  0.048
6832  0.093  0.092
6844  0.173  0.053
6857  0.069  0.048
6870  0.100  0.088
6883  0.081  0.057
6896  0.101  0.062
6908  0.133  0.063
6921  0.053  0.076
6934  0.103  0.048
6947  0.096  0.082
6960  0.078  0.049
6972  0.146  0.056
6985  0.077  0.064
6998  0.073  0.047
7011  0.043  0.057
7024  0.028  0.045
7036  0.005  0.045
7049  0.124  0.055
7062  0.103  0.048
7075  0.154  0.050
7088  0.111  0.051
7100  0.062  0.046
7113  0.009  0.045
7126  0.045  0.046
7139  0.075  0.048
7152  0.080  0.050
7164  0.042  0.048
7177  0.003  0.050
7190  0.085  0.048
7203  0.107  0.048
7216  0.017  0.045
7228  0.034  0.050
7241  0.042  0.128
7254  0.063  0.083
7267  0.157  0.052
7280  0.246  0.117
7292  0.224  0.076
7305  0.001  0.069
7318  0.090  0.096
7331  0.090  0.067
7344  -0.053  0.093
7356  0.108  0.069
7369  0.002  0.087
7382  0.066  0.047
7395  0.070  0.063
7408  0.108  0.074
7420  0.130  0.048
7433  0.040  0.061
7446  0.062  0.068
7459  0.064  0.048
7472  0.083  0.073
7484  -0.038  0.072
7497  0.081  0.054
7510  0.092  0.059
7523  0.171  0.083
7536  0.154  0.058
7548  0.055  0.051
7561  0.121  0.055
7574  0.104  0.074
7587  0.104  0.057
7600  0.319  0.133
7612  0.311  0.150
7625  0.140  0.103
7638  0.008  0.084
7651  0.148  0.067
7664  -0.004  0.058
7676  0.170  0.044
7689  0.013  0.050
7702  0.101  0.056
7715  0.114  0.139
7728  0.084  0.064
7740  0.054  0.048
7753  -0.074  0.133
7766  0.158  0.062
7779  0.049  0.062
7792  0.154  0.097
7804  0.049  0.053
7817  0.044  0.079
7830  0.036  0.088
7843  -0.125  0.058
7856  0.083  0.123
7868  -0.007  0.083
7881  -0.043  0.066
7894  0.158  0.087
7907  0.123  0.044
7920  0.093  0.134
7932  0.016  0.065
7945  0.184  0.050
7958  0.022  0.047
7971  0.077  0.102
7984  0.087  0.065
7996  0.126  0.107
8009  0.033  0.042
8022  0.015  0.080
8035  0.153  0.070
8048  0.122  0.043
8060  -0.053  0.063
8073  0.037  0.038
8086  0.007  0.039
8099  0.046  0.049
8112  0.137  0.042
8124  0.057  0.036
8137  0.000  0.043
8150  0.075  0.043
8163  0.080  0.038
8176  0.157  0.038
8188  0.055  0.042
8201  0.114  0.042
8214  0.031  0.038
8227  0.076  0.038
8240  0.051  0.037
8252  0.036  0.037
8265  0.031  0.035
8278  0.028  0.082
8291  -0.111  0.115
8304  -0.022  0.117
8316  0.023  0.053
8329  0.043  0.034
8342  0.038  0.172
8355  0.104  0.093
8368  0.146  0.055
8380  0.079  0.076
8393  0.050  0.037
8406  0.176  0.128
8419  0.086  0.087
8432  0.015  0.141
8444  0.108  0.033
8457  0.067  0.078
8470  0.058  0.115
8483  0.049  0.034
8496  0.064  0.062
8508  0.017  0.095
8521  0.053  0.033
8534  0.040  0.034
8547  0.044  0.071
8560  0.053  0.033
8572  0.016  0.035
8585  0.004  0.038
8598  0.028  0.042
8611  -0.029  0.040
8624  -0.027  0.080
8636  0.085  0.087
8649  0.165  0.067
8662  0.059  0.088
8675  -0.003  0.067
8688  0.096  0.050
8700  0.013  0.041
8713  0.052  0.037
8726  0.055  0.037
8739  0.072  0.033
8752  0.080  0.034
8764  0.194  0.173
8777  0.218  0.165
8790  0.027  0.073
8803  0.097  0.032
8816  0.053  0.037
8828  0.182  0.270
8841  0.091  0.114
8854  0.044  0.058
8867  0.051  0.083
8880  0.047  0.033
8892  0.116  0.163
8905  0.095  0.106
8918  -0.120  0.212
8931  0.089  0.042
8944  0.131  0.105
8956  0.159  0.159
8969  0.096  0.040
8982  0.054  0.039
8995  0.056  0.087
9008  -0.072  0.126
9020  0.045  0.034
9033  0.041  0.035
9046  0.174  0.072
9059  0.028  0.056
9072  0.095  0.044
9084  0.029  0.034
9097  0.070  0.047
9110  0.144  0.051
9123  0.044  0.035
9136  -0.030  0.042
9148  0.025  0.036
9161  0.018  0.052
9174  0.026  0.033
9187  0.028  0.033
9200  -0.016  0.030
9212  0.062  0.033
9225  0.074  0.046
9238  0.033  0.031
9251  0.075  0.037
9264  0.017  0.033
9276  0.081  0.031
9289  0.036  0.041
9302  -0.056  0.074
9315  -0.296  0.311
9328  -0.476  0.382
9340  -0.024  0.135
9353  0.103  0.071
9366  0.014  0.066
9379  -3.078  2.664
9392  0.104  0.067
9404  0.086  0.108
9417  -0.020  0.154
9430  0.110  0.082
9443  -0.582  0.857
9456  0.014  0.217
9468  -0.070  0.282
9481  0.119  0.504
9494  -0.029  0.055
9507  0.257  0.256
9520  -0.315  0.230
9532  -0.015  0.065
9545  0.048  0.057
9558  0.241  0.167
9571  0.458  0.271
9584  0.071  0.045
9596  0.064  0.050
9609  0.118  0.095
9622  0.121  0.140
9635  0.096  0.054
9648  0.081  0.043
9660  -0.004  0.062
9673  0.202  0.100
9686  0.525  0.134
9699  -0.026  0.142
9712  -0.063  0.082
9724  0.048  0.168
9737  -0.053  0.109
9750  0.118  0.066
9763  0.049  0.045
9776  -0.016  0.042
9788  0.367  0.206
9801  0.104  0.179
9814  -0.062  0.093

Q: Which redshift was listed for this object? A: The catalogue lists 1.597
